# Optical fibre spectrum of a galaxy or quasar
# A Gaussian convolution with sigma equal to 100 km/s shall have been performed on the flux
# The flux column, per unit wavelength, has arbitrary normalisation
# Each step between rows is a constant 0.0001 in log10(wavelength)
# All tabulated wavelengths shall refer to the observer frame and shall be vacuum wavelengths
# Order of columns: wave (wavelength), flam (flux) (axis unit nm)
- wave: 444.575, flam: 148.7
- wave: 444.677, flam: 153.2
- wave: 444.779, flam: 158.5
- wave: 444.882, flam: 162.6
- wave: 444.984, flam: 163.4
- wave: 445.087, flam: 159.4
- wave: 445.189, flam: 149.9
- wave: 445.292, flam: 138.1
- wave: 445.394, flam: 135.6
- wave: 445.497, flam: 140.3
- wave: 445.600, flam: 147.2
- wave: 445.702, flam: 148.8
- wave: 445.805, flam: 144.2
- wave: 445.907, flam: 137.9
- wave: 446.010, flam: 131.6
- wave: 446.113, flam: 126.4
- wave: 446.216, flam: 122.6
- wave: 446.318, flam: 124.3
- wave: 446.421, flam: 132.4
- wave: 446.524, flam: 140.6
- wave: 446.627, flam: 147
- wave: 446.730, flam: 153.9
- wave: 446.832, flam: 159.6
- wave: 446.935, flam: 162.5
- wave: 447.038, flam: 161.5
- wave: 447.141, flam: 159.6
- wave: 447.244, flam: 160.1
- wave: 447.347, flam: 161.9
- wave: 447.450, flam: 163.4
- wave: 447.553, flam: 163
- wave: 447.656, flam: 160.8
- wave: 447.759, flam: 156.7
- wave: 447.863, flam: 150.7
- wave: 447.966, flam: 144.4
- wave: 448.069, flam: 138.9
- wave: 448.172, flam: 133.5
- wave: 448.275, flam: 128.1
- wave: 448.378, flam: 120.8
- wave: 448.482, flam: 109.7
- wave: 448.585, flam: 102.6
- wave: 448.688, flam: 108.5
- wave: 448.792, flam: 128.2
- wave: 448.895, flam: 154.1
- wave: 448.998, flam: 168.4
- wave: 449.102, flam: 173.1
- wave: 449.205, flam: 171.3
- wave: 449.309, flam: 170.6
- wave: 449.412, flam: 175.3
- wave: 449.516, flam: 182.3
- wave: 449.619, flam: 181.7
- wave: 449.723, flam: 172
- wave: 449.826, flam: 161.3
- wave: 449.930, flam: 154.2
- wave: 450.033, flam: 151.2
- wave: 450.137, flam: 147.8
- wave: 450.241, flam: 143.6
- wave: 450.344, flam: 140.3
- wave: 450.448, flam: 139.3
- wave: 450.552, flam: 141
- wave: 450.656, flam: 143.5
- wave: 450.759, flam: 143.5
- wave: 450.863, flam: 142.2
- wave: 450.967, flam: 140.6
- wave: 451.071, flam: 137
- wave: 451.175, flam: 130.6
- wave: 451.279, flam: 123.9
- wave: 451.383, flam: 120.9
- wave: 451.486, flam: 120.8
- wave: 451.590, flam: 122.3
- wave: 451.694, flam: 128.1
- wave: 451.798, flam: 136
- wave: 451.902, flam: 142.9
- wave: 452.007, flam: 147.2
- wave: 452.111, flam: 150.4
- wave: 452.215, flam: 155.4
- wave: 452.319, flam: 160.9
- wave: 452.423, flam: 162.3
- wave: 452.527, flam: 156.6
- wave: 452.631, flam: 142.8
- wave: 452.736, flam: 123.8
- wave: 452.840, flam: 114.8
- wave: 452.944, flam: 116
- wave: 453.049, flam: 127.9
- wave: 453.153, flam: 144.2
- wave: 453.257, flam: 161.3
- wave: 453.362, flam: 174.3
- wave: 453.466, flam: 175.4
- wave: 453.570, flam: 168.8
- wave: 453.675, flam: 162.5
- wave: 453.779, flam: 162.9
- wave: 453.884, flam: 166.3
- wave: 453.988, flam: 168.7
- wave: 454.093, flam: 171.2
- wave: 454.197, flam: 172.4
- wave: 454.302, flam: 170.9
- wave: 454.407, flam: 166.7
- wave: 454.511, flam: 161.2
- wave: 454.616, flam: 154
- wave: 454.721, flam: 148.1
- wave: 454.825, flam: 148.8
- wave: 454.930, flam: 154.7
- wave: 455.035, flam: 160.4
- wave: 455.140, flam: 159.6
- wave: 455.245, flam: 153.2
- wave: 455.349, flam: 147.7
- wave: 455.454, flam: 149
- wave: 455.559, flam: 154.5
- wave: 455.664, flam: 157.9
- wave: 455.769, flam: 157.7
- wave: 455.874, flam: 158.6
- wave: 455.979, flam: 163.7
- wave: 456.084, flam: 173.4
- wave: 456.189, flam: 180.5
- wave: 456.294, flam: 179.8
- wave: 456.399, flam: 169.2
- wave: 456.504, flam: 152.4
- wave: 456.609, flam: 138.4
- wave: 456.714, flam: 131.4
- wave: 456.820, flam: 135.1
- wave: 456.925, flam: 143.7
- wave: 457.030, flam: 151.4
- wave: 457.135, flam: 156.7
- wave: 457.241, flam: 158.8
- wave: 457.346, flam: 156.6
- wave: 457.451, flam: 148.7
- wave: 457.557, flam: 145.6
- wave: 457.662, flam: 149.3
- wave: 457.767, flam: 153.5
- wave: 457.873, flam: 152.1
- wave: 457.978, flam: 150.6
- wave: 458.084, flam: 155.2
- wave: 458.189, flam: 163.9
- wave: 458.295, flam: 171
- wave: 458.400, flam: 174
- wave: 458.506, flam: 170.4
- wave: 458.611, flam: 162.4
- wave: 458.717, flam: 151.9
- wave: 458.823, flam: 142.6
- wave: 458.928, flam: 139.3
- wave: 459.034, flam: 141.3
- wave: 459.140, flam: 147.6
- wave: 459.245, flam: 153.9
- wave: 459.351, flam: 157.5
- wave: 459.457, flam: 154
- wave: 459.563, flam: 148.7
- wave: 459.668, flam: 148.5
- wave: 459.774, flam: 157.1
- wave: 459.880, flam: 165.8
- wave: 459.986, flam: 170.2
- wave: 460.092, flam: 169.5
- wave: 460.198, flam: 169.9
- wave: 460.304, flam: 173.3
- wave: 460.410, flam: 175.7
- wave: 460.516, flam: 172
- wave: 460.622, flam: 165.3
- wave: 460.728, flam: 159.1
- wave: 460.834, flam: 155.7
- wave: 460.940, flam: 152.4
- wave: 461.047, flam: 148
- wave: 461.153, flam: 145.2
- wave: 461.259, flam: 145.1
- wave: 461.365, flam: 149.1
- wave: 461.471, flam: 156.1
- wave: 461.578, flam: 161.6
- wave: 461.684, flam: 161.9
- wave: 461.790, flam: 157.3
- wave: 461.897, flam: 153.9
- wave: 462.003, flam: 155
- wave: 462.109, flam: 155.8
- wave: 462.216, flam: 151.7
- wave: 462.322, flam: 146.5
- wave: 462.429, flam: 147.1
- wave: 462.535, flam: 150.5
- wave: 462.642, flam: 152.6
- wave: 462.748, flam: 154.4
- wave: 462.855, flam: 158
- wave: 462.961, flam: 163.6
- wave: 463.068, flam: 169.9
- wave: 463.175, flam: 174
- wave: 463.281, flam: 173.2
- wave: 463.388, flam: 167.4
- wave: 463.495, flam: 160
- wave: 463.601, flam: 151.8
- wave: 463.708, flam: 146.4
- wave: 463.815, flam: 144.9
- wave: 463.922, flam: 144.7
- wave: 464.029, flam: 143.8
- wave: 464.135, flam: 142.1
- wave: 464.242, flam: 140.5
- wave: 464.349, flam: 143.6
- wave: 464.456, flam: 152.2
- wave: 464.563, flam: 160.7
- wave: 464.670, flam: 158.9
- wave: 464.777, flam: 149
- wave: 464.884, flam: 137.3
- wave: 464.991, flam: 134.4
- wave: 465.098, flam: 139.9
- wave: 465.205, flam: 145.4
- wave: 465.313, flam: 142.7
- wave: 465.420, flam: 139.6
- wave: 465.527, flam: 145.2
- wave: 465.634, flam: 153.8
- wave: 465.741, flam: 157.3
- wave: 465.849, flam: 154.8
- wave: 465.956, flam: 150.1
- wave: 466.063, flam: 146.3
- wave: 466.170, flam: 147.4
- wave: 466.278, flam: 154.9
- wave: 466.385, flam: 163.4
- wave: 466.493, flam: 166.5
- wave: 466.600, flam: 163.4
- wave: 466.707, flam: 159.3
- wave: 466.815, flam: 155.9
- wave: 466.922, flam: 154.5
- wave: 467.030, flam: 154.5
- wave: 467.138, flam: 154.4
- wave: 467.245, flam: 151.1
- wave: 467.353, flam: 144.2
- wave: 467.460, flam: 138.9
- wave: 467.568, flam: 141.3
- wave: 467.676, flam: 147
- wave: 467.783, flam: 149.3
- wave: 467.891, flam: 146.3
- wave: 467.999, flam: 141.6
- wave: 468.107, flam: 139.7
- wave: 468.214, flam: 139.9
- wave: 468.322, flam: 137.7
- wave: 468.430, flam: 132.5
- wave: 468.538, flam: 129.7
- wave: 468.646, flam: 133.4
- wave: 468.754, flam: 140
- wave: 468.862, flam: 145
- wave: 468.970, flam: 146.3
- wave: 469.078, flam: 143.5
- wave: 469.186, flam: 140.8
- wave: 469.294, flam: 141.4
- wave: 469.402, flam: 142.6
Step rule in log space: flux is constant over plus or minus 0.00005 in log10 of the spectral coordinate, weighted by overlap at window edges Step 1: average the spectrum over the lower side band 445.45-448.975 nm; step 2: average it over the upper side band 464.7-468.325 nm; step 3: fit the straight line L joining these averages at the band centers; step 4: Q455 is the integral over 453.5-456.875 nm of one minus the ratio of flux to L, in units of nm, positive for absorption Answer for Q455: -0.34 nm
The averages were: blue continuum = 142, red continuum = 149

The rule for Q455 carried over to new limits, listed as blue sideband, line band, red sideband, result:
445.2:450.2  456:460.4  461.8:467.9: -0.18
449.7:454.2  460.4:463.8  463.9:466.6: -0.20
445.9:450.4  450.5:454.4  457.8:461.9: 0.13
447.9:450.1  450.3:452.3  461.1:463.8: 0.17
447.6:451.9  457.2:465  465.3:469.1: -0.48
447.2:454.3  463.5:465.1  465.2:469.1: 0.01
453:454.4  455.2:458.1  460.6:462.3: 0.10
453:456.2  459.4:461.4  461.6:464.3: -0.04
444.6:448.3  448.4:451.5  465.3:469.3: 0.04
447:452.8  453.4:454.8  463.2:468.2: -0.17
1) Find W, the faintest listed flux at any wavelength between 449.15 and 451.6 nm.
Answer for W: 120.8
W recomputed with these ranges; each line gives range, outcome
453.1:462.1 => 131.4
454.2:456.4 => 147.7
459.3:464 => 144.7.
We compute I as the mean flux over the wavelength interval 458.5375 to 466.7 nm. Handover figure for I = 154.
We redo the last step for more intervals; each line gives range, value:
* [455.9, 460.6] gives 157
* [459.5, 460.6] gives 165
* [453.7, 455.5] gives 160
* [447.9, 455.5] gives 148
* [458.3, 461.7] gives 158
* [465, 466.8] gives 152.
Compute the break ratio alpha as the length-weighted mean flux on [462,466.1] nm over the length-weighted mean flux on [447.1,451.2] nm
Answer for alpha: 1.02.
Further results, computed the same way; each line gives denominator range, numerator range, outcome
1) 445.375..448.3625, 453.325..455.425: 1.11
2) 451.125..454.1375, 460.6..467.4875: 1.04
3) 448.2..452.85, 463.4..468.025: 1.04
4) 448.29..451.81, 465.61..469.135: 1.03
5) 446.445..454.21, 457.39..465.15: 1.04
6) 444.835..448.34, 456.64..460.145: 1.04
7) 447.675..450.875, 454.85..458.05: 1.05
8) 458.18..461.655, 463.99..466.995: 0.95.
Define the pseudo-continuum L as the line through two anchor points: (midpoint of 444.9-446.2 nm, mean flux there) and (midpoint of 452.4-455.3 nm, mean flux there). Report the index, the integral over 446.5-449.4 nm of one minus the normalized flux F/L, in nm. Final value -0.038 nm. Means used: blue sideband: 143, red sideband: 155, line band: 149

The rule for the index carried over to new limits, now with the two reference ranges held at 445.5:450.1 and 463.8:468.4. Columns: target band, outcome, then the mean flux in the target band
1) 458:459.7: -0.08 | 155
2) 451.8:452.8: 0.00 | 148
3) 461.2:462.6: -0.05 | 153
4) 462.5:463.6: -0.10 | 162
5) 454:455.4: -0.10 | 159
